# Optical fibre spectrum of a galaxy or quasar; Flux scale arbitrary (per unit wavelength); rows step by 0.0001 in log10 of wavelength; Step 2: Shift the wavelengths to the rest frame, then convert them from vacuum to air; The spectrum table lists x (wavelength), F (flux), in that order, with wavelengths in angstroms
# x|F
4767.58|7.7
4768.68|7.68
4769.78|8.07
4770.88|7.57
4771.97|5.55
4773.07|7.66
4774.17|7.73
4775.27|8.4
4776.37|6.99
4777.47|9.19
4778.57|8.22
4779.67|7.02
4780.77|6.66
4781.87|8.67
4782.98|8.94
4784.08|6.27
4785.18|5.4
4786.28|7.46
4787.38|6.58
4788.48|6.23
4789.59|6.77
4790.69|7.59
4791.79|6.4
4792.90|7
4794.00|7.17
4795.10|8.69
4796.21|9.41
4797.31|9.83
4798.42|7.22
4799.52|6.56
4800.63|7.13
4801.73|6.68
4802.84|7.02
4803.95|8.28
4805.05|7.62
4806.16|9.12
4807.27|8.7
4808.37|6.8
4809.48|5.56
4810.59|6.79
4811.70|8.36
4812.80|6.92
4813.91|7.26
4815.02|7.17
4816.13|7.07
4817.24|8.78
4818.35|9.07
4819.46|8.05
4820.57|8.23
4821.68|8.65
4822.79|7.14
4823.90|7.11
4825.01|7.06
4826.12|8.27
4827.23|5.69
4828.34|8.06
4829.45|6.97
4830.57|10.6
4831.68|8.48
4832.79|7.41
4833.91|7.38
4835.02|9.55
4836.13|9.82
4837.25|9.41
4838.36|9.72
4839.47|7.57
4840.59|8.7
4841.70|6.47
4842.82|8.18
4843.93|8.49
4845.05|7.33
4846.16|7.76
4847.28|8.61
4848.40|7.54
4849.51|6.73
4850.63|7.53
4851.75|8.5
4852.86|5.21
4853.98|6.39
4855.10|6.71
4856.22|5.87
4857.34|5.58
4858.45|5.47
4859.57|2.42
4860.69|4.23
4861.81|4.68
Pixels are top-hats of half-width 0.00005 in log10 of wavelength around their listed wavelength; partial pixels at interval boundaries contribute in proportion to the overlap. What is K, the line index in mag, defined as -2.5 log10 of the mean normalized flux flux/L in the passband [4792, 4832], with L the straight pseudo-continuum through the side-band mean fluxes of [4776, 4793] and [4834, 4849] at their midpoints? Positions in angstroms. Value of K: 0.006 mag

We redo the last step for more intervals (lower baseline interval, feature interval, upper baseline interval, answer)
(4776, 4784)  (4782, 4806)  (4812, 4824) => 0.064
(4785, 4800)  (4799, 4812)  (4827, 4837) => 0.046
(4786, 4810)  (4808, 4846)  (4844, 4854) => -0.067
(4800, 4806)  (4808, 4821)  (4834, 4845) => 0.042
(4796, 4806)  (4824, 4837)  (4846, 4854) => -0.087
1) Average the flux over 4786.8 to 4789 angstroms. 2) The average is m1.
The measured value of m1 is 6.44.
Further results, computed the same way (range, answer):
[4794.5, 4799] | 8.76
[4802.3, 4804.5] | 7.65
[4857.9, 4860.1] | 3.96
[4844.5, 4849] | 7.81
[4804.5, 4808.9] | 8.07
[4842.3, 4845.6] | 8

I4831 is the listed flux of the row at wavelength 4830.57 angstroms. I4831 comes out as 10.6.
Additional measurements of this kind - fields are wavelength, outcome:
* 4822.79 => 7.14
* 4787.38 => 6.58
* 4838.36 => 9.72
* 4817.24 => 8.78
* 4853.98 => 6.39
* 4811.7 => 8.36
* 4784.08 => 6.27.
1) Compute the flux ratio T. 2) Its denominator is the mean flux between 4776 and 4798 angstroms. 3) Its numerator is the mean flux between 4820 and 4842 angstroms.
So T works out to 1.1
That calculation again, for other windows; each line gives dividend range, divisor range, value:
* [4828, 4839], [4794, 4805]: 1.12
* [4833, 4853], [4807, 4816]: 1.13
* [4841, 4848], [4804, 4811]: 1.04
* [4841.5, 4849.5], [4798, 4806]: 1.06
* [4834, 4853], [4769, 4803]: 1.09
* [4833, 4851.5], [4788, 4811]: 1.09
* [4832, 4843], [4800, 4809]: 1.10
